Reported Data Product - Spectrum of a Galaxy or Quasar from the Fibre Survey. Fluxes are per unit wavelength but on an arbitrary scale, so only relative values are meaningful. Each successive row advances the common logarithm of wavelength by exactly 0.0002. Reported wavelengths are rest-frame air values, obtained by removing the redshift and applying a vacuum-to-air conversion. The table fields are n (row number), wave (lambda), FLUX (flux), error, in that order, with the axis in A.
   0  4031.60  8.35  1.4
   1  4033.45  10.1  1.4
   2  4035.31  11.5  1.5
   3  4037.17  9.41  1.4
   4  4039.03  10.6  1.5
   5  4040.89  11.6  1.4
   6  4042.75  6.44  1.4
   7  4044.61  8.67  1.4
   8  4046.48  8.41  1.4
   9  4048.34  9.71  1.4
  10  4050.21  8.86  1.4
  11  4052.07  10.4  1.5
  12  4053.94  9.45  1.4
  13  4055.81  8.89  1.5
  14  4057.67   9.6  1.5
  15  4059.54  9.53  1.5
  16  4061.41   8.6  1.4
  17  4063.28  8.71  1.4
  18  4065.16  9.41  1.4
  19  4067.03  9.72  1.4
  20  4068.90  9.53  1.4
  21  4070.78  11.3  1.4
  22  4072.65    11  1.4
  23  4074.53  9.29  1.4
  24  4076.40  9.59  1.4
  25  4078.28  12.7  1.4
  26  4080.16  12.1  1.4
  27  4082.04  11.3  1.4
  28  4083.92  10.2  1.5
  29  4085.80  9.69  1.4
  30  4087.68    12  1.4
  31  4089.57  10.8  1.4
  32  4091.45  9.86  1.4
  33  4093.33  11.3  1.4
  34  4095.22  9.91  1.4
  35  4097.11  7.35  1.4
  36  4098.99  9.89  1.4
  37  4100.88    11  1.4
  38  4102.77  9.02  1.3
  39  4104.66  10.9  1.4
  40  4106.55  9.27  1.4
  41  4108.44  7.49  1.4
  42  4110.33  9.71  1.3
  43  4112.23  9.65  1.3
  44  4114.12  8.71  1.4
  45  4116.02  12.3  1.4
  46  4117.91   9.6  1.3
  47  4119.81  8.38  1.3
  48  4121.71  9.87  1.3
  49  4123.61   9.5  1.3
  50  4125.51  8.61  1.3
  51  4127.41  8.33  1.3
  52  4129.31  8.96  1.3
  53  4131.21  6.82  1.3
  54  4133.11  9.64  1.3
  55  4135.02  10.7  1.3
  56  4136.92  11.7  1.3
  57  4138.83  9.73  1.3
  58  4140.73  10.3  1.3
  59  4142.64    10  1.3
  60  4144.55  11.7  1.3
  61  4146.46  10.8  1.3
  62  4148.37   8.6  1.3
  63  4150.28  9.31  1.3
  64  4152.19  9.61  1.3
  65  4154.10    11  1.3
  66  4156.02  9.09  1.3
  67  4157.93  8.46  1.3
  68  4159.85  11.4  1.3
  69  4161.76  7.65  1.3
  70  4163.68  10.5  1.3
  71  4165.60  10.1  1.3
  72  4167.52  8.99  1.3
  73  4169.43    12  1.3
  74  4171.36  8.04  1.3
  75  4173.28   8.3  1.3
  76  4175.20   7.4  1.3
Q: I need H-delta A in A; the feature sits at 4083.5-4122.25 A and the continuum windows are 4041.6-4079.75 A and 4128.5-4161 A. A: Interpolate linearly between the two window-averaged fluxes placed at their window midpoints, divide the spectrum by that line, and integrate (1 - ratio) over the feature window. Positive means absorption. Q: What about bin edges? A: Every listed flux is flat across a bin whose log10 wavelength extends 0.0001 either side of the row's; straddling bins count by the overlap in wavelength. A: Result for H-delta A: -0.6 A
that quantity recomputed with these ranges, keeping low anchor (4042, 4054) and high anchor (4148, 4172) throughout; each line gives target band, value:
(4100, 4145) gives -1.27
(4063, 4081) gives -2.74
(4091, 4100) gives -0.47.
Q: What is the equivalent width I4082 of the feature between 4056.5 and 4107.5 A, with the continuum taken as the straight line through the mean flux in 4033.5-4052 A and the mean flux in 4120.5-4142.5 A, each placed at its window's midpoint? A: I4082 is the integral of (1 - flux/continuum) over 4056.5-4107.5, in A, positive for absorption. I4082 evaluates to -3.3 A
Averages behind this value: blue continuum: 9.54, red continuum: 9.48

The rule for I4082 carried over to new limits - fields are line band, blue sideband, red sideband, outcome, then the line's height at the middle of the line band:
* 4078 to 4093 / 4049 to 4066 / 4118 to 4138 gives -2.8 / 9.27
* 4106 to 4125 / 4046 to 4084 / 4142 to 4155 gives 1.2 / 10.1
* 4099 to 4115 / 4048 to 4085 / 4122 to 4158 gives 0.5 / 9.81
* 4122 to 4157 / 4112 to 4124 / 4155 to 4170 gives 0.1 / 9.73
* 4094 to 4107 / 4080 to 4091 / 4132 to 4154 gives 1.3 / 10.7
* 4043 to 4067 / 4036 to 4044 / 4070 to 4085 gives 2.3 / 10.1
